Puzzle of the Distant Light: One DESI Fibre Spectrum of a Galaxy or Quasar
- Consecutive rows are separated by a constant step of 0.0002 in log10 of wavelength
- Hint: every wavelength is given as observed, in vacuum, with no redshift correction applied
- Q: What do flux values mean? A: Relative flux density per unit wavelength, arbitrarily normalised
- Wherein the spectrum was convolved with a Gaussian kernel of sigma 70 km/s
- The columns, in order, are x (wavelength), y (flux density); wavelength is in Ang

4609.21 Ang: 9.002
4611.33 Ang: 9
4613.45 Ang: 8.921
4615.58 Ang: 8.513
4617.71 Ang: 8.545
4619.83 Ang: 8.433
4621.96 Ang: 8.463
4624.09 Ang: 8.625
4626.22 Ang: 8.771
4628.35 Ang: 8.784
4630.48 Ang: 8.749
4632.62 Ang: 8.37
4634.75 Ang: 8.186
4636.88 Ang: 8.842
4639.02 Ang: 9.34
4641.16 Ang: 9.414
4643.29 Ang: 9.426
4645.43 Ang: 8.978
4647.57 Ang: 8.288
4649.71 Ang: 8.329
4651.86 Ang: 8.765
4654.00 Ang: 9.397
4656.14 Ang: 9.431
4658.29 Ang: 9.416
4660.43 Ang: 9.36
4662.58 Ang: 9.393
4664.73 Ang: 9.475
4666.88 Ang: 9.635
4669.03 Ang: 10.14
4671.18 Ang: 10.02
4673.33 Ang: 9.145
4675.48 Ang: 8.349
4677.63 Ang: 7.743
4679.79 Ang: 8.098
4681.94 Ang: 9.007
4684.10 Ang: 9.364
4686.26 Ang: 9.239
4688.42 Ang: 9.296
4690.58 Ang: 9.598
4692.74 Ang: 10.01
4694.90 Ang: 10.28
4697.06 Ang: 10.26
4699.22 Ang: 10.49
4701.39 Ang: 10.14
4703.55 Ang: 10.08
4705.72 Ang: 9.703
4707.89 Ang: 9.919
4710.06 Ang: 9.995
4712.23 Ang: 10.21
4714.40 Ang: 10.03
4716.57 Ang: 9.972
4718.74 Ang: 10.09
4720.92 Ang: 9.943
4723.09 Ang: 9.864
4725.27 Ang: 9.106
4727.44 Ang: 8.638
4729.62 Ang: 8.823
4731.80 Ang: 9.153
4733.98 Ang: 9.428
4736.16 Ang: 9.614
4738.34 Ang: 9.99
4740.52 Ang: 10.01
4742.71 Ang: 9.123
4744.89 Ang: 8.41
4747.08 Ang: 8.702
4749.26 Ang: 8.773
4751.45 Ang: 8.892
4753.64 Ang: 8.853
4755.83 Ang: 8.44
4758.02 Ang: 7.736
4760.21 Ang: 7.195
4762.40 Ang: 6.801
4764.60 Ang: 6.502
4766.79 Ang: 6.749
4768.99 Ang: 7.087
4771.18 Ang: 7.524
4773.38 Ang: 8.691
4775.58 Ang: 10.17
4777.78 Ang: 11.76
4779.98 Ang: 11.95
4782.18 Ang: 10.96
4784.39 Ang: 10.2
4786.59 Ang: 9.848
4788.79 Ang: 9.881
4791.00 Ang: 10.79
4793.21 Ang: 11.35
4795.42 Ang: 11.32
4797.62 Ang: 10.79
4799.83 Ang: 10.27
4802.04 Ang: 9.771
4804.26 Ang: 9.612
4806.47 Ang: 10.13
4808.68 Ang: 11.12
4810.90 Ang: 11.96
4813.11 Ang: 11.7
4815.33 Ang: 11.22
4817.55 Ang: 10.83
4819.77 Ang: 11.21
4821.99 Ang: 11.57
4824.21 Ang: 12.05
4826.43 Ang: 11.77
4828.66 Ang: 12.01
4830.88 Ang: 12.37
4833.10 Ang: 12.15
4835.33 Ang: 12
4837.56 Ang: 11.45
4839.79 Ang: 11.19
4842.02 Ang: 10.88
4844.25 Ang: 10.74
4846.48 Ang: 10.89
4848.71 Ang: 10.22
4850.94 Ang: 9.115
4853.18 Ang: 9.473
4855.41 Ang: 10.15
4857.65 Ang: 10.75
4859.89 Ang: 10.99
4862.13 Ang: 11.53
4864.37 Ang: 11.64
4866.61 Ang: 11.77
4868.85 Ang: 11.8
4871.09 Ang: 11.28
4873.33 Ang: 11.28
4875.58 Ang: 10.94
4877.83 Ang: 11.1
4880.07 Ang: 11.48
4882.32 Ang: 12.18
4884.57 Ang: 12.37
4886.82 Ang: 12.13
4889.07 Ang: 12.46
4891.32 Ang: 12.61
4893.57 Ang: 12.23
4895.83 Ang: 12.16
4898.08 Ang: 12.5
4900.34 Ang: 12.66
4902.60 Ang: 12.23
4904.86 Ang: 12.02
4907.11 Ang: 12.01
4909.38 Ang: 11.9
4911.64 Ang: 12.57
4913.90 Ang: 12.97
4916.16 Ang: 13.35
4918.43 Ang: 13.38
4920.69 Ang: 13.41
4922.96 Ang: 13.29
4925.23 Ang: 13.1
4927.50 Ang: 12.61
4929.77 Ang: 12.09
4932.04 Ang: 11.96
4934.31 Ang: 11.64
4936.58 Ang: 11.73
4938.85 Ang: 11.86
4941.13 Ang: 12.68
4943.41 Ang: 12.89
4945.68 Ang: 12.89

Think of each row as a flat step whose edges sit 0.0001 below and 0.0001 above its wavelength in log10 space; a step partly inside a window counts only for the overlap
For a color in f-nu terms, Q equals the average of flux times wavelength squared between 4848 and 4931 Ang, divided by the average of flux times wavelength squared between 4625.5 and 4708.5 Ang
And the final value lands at 1.41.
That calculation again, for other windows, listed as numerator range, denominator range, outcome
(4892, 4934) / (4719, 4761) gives 1.50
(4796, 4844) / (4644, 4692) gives 1.31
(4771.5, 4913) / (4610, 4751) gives 1.30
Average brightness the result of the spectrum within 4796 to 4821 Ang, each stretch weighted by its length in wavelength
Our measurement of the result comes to 10.8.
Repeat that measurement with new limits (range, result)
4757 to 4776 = 7.52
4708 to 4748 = 9.52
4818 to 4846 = 11.6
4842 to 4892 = 11.2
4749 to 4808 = 9.36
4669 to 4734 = 9.55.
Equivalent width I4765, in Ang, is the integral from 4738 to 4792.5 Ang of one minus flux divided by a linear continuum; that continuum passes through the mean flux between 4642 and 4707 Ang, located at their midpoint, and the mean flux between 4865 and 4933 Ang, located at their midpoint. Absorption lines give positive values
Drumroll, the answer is 7.9 Ang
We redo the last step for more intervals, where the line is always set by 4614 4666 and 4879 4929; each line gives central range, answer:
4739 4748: 1.05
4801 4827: 0.51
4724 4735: 1.18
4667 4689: 0.82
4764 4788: 3.31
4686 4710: -0.61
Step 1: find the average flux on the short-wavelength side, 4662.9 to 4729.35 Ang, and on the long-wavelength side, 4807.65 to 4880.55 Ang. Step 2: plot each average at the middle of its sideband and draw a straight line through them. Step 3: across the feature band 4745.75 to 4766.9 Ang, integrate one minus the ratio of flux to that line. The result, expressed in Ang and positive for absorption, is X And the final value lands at 4.80 Ang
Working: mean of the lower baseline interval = 9.58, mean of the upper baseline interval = 11.2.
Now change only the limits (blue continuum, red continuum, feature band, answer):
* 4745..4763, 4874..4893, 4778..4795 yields -3.1 Ang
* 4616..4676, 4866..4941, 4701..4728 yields 0.1 Ang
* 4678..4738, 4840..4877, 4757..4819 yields 3.0 Ang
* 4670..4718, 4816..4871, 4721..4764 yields 5.5 Ang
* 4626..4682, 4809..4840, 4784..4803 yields 1.2 Ang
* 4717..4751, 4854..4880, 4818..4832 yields -1.6 Ang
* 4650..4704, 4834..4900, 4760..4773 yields 4.1 Ang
